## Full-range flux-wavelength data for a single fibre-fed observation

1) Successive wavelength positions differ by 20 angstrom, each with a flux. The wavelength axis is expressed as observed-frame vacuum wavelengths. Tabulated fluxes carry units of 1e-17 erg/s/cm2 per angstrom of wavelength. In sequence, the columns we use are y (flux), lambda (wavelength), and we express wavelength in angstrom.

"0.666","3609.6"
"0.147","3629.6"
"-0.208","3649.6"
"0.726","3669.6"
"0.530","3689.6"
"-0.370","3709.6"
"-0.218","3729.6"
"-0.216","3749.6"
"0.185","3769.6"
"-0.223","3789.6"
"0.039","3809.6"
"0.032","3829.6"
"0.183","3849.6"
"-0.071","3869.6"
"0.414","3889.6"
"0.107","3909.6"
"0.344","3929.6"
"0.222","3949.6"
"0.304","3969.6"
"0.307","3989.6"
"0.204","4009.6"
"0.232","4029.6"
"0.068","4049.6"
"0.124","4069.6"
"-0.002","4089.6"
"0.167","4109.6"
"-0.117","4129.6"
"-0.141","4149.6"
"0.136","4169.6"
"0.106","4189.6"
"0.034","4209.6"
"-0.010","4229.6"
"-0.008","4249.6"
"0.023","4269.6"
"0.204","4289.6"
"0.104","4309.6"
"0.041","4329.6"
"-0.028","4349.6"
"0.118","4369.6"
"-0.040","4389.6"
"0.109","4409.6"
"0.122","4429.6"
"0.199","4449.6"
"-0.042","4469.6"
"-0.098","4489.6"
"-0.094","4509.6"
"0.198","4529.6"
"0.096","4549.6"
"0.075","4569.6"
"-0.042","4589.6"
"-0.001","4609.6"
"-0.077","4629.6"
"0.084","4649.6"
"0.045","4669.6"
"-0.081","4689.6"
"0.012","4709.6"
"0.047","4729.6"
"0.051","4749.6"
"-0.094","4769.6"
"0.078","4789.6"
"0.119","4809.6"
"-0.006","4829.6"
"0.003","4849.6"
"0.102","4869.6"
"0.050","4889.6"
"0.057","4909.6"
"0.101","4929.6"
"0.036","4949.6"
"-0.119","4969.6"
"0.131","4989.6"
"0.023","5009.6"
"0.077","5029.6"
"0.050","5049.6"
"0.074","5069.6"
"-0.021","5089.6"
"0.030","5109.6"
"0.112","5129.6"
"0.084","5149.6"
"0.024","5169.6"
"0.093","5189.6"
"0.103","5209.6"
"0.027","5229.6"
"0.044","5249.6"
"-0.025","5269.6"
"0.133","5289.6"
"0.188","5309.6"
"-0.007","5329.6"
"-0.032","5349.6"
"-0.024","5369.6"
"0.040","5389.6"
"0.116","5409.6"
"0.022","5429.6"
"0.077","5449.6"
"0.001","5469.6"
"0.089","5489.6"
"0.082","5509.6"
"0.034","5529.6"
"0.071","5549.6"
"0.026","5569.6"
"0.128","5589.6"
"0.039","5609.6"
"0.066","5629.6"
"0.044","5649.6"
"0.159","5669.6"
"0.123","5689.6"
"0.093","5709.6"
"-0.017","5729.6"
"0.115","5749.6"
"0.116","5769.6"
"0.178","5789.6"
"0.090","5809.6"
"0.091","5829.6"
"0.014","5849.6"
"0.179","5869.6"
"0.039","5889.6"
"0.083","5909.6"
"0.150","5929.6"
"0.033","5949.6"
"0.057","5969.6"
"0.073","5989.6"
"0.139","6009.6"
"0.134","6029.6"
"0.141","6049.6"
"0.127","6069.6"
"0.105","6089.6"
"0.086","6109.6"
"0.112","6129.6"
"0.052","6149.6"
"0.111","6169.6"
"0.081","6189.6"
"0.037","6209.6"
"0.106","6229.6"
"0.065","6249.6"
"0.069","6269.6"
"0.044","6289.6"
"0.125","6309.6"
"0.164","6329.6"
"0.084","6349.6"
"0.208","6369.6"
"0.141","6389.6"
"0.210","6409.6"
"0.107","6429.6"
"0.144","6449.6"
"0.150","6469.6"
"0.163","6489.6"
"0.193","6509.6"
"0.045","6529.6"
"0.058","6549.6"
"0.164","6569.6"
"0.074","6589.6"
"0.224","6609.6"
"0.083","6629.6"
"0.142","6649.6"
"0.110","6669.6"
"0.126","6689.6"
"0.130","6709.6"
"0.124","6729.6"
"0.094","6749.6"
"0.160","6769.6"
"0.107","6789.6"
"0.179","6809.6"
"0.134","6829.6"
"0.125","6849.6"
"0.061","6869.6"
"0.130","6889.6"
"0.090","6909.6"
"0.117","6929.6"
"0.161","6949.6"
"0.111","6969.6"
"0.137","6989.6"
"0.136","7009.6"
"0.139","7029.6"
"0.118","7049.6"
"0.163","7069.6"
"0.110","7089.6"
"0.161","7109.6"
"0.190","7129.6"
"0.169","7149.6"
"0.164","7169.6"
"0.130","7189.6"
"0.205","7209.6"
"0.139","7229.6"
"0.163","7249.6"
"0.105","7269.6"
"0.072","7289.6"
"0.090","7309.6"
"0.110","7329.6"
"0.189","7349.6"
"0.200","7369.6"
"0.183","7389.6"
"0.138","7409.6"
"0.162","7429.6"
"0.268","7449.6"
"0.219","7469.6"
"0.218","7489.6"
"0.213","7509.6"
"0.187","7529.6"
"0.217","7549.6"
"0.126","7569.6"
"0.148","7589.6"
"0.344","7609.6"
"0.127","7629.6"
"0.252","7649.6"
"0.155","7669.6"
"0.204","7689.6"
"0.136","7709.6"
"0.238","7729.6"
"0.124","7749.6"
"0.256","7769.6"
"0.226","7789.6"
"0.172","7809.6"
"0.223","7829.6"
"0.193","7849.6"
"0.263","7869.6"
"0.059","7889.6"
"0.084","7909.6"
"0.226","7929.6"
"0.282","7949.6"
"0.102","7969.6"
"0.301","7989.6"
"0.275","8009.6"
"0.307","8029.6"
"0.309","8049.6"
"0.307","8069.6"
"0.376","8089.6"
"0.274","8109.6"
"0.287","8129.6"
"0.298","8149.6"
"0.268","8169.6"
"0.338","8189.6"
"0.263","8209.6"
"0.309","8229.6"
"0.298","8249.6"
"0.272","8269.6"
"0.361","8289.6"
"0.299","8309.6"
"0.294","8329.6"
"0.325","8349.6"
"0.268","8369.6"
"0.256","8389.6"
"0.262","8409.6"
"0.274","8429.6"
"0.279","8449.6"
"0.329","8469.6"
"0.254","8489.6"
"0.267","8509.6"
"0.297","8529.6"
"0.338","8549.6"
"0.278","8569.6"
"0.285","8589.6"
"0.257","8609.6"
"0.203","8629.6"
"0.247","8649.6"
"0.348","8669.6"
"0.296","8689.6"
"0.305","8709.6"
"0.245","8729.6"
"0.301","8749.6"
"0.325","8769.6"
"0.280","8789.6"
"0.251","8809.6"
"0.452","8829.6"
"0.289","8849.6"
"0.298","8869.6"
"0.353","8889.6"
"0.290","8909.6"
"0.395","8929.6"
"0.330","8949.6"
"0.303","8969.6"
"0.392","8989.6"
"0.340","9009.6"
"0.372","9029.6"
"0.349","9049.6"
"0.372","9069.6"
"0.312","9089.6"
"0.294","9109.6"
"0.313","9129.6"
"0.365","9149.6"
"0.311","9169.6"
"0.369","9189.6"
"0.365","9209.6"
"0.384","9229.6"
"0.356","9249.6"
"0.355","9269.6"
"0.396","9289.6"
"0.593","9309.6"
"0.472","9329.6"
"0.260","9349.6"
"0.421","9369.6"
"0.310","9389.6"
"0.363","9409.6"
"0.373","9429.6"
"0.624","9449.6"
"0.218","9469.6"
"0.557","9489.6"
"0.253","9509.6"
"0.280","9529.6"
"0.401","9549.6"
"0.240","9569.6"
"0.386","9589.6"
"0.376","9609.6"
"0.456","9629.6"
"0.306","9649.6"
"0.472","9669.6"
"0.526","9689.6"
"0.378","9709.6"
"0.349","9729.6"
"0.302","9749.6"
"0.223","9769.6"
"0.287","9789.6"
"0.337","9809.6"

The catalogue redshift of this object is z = 1.01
